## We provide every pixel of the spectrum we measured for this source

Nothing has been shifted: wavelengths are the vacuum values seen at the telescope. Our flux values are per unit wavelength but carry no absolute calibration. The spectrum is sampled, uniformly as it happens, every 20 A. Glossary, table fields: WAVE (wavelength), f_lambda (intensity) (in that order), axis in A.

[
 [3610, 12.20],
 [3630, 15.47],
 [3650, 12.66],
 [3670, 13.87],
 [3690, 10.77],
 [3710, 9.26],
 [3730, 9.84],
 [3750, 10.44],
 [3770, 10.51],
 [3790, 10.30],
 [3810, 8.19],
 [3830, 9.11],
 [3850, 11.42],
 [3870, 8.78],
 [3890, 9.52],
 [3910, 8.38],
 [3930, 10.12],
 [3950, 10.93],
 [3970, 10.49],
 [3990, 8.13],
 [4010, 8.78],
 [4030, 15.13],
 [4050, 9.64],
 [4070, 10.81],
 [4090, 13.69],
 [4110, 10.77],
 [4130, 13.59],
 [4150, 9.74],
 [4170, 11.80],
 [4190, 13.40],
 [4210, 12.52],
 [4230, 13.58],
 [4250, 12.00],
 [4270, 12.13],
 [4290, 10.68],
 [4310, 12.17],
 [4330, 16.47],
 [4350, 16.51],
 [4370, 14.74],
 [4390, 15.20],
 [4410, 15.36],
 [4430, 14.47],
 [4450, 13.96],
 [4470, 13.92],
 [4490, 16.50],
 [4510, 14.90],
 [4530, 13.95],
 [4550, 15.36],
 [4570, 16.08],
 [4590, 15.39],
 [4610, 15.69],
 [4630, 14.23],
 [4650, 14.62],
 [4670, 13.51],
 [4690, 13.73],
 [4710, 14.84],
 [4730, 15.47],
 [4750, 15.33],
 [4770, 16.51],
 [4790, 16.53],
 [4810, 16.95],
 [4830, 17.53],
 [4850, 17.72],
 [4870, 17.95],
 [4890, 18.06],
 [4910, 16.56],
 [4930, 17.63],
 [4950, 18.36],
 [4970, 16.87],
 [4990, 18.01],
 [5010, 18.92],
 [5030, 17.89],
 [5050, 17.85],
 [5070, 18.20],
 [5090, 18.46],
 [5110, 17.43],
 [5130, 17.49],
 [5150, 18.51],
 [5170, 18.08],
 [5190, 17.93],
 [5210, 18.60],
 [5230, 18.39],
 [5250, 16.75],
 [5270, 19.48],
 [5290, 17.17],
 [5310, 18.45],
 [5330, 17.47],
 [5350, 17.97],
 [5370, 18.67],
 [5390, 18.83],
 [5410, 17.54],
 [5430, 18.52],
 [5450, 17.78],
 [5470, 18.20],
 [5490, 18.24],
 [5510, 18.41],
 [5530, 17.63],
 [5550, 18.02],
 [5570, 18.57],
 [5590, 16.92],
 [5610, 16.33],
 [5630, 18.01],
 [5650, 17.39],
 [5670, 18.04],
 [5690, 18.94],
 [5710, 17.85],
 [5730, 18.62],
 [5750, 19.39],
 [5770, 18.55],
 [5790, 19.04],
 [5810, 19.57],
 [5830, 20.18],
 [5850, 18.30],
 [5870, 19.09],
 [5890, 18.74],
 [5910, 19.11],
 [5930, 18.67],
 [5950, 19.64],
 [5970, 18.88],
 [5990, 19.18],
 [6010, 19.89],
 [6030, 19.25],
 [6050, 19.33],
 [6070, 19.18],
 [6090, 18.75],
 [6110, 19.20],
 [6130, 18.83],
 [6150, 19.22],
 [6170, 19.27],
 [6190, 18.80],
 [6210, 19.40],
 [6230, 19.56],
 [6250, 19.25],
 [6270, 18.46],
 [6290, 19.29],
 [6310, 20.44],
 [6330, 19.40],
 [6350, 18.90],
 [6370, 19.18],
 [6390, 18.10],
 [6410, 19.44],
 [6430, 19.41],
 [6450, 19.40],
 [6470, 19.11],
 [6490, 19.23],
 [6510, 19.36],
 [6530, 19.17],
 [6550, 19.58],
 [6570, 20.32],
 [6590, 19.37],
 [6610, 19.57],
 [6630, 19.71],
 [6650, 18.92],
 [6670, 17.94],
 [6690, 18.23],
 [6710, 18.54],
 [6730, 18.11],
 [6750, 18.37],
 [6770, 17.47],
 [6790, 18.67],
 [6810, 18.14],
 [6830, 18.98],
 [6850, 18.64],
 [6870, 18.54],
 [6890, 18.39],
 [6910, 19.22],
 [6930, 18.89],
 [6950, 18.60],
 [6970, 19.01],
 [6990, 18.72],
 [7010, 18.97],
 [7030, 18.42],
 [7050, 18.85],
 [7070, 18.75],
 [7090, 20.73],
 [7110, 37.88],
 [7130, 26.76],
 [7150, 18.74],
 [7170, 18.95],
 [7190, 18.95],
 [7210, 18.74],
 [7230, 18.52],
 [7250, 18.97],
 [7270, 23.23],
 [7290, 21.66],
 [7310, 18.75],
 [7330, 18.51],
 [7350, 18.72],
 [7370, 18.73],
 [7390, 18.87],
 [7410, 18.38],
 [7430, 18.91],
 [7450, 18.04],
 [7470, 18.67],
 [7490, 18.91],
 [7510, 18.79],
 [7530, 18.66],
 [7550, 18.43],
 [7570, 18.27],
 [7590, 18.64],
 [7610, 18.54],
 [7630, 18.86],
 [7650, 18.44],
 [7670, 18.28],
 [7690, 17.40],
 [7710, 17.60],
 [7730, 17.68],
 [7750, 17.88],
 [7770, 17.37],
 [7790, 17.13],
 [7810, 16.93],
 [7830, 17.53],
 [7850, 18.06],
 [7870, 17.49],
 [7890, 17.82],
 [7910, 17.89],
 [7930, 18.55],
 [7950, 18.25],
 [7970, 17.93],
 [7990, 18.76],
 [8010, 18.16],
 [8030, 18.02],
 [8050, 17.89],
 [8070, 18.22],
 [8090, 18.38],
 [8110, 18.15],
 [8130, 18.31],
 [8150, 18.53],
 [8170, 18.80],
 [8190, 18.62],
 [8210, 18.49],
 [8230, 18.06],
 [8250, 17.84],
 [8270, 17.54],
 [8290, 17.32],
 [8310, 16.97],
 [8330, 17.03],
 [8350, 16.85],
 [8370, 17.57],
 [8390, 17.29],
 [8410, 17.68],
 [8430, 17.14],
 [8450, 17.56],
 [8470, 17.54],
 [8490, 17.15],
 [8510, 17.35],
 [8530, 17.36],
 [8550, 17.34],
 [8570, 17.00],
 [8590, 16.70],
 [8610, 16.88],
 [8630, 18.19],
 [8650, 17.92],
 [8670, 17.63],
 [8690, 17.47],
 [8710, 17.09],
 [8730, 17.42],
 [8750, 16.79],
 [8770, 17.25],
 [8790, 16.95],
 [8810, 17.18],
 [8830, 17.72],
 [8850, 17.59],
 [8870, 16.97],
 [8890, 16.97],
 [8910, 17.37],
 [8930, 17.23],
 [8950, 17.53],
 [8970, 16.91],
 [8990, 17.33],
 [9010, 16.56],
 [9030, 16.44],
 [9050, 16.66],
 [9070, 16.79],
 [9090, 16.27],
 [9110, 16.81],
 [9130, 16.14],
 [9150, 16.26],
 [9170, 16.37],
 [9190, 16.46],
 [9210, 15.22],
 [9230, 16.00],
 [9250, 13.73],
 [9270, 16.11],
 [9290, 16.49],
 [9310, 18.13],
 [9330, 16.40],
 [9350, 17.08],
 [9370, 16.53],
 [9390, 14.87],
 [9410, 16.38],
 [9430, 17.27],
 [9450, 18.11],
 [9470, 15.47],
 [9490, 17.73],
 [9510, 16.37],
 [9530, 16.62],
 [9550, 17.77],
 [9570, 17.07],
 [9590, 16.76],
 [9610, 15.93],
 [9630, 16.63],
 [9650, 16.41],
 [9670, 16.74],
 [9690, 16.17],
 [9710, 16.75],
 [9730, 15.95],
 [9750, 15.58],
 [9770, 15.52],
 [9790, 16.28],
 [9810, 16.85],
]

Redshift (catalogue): 0.08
